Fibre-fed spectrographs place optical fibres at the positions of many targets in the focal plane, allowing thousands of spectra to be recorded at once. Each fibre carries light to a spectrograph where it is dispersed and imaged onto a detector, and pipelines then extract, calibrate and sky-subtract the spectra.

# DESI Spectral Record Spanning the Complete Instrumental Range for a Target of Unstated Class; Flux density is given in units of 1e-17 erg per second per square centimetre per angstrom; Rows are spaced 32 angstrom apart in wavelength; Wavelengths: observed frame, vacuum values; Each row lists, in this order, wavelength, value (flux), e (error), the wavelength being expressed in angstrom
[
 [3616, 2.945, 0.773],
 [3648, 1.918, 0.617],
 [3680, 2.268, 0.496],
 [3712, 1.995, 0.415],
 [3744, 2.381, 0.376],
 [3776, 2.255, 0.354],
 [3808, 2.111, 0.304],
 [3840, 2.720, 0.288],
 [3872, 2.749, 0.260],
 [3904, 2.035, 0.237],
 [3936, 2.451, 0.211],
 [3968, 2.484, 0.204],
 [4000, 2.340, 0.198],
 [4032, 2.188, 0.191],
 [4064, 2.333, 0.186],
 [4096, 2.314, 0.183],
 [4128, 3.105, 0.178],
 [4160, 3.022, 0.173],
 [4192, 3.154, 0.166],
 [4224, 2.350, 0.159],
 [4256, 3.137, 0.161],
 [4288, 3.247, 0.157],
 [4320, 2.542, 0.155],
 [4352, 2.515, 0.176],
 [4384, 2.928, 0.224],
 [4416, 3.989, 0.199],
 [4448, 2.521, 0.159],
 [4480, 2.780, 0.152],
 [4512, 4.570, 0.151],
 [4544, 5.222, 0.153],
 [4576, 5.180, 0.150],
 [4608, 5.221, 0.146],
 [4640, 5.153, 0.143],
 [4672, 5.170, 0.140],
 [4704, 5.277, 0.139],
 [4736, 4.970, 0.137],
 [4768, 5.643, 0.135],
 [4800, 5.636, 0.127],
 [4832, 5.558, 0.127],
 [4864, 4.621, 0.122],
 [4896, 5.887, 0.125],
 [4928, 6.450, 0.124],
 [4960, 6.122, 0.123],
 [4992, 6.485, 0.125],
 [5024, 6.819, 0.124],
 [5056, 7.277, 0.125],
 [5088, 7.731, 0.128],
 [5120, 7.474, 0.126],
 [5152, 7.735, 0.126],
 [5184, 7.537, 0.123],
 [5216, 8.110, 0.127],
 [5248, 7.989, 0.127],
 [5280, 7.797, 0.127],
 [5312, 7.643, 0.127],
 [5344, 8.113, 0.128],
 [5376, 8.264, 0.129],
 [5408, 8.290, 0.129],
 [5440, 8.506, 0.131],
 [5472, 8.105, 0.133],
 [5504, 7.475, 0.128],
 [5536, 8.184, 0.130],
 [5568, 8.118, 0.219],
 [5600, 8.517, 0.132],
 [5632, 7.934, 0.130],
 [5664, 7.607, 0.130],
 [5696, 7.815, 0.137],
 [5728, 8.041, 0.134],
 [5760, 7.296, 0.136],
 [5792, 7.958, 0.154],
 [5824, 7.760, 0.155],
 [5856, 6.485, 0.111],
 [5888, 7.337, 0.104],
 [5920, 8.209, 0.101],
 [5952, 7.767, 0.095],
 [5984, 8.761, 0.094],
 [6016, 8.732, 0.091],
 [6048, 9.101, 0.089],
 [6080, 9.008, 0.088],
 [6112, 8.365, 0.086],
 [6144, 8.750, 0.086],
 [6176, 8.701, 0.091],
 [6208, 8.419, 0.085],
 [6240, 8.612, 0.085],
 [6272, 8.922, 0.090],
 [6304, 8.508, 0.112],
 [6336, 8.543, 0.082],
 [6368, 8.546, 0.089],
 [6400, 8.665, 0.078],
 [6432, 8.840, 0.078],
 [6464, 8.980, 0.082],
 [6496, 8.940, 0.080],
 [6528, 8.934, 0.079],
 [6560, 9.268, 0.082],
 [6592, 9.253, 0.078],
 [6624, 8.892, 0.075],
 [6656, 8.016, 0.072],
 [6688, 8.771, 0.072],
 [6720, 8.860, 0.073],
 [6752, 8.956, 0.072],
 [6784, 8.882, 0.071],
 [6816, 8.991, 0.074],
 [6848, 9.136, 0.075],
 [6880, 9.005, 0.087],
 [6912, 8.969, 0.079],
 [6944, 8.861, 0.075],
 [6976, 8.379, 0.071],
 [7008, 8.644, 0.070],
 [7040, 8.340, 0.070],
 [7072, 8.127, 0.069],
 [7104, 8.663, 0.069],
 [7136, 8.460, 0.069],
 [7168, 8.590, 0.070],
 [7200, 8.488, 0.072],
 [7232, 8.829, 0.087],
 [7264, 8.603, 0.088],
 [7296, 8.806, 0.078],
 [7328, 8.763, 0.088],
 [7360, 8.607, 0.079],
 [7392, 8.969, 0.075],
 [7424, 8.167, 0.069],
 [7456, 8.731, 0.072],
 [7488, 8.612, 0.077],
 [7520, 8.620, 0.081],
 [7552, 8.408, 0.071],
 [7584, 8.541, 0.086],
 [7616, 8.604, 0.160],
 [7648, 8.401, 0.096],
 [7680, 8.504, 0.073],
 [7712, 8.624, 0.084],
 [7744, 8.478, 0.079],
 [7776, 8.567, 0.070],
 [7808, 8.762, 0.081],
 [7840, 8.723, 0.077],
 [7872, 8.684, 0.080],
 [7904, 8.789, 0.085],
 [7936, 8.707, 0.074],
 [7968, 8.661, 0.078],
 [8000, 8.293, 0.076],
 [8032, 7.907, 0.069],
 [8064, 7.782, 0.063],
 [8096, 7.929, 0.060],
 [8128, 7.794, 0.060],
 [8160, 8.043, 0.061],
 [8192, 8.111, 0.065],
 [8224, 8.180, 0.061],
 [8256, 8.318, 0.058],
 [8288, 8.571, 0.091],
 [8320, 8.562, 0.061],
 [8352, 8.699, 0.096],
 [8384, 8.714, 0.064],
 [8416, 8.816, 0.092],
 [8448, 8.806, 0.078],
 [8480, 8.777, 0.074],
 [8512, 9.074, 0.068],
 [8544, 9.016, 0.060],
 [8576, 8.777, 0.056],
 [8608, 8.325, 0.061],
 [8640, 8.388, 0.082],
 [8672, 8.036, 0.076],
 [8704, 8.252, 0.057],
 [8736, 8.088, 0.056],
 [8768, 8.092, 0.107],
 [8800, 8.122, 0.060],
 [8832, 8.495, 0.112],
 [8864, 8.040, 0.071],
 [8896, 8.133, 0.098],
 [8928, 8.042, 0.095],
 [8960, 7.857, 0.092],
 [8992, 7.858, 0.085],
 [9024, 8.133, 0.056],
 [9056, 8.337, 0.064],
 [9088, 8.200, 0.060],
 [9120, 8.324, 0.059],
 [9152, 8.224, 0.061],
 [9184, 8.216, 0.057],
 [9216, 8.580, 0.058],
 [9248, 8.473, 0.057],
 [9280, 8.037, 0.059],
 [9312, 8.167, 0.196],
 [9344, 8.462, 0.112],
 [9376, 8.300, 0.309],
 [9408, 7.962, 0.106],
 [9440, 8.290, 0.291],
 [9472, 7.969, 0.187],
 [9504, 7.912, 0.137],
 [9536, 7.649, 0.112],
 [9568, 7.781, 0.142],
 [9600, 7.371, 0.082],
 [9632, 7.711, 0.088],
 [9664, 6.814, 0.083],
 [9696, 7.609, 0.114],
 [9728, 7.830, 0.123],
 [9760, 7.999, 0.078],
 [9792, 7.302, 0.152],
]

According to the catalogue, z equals 0.13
